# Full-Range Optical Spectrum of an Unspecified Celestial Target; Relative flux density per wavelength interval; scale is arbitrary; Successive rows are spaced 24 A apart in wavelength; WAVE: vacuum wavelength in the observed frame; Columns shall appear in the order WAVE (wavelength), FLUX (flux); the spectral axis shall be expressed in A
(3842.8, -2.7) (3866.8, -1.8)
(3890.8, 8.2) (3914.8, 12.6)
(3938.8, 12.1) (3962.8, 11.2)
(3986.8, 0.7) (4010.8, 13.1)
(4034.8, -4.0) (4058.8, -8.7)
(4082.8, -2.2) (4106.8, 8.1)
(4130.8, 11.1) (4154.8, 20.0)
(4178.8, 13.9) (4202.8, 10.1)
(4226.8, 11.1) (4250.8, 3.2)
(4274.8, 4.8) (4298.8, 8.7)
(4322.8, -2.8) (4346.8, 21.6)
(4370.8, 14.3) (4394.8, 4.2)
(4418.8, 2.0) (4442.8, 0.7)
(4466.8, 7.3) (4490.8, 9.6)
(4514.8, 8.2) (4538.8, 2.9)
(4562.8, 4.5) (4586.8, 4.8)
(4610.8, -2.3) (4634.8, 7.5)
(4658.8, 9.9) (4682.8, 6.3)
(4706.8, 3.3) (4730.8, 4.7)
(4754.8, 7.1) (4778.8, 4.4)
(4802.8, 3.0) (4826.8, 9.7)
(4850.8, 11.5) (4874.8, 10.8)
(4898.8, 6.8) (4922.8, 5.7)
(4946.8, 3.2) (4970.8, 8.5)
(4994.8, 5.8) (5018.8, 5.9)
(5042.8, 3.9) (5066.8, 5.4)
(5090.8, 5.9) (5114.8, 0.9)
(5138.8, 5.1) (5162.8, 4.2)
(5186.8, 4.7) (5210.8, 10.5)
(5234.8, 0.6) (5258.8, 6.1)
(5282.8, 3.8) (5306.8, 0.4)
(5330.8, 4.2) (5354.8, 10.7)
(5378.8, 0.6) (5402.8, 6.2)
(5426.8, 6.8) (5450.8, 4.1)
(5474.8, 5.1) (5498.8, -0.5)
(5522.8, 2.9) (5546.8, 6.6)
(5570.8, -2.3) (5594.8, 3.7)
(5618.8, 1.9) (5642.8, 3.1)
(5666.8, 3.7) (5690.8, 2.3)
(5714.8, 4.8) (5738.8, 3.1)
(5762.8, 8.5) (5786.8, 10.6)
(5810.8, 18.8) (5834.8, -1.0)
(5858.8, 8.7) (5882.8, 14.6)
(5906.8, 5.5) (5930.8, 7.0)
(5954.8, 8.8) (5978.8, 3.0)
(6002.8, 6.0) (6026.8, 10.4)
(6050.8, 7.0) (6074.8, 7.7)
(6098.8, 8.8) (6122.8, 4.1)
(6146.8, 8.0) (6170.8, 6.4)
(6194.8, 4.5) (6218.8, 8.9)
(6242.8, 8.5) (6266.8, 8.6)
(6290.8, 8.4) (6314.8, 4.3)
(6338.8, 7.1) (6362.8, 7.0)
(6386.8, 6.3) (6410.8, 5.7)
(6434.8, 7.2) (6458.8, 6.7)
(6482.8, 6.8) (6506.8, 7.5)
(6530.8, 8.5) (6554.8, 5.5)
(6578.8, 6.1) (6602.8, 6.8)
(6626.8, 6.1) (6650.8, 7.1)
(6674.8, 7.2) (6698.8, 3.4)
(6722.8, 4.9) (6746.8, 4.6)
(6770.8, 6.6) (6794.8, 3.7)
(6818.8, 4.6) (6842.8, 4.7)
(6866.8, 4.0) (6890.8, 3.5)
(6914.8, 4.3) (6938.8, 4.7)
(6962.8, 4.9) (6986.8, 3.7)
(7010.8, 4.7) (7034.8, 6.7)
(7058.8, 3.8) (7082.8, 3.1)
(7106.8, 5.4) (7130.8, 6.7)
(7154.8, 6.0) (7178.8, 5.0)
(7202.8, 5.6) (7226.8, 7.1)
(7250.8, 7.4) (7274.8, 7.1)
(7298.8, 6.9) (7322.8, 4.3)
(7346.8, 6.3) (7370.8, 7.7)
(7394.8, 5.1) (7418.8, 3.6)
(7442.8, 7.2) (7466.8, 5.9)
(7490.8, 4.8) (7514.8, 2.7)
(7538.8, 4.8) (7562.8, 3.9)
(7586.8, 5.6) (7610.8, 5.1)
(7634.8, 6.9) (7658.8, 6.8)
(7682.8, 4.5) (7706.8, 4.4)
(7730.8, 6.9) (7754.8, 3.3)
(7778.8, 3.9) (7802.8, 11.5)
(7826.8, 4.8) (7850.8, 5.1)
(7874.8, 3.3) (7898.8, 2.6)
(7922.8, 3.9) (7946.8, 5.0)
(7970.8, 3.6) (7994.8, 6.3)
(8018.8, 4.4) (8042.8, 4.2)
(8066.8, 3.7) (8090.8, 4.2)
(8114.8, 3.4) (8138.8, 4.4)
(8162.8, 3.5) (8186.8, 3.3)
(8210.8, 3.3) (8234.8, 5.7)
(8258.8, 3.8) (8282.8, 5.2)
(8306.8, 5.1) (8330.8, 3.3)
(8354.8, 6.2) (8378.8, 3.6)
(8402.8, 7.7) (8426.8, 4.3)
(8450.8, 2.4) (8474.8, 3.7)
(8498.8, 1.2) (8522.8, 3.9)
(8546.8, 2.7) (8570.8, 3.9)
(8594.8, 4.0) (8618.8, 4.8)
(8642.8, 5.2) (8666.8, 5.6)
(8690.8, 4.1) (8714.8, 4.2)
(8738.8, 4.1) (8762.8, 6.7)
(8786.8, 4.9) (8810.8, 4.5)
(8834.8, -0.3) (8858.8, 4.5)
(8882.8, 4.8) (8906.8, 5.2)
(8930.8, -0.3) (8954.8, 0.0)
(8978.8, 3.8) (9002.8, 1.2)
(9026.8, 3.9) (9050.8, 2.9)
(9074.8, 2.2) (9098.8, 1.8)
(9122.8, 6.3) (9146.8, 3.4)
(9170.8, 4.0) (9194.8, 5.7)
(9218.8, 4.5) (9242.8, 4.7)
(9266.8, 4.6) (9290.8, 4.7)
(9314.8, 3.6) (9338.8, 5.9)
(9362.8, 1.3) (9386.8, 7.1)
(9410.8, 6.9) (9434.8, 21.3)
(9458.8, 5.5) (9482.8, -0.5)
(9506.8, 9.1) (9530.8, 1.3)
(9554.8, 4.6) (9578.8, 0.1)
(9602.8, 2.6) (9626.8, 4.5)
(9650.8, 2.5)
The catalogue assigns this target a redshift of 0.56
